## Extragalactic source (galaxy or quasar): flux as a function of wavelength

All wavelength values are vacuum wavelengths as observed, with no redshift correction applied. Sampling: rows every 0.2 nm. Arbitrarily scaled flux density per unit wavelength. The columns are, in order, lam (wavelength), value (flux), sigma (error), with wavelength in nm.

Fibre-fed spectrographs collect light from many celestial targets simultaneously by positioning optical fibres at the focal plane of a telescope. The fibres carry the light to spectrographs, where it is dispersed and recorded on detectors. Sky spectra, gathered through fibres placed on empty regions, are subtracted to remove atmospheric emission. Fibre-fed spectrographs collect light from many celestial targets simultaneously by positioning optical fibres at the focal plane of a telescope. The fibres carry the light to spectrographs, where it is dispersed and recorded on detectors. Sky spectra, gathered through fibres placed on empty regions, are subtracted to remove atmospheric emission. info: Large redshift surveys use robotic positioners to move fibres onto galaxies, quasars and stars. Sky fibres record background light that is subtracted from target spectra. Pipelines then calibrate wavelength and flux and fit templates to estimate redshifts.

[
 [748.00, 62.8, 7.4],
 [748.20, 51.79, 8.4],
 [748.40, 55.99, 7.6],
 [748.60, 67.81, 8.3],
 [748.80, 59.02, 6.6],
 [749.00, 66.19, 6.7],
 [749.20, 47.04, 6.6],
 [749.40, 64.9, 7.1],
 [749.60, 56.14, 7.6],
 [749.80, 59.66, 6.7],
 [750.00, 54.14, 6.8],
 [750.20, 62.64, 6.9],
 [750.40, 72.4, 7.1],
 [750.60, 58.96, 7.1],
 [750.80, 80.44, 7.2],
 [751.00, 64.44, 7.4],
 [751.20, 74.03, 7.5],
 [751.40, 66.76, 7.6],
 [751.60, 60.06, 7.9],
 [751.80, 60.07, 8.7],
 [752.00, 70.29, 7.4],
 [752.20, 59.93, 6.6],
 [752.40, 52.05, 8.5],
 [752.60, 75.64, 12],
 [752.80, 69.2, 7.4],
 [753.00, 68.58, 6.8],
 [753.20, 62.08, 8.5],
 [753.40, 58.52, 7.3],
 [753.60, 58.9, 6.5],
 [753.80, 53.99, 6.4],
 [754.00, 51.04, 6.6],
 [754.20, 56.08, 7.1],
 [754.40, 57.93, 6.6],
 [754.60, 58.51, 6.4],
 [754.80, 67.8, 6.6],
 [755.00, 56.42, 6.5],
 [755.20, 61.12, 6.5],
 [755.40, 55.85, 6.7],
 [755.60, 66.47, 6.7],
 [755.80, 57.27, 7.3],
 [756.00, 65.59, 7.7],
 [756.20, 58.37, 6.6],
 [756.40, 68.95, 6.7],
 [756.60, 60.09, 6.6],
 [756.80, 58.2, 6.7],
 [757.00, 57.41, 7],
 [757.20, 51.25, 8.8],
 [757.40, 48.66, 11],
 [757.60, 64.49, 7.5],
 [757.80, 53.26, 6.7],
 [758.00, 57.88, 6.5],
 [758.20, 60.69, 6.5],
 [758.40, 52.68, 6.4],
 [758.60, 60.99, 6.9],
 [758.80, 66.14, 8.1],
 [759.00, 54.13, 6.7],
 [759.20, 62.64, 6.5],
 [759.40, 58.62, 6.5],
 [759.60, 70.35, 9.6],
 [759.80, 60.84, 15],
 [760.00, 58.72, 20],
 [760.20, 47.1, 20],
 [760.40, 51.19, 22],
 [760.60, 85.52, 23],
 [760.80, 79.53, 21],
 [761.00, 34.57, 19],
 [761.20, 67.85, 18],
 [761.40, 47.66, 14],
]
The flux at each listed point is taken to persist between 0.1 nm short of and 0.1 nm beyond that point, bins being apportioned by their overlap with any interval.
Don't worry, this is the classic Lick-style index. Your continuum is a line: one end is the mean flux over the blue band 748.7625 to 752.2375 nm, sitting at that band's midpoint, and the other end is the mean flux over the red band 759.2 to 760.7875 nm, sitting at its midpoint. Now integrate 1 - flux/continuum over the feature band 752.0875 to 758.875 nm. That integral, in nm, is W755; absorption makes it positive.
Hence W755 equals 0.35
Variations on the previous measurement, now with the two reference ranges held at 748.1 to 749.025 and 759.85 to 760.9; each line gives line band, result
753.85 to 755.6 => 0.102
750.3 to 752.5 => -0.168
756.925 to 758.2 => 0.147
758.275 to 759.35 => 0.073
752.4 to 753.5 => -0.074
